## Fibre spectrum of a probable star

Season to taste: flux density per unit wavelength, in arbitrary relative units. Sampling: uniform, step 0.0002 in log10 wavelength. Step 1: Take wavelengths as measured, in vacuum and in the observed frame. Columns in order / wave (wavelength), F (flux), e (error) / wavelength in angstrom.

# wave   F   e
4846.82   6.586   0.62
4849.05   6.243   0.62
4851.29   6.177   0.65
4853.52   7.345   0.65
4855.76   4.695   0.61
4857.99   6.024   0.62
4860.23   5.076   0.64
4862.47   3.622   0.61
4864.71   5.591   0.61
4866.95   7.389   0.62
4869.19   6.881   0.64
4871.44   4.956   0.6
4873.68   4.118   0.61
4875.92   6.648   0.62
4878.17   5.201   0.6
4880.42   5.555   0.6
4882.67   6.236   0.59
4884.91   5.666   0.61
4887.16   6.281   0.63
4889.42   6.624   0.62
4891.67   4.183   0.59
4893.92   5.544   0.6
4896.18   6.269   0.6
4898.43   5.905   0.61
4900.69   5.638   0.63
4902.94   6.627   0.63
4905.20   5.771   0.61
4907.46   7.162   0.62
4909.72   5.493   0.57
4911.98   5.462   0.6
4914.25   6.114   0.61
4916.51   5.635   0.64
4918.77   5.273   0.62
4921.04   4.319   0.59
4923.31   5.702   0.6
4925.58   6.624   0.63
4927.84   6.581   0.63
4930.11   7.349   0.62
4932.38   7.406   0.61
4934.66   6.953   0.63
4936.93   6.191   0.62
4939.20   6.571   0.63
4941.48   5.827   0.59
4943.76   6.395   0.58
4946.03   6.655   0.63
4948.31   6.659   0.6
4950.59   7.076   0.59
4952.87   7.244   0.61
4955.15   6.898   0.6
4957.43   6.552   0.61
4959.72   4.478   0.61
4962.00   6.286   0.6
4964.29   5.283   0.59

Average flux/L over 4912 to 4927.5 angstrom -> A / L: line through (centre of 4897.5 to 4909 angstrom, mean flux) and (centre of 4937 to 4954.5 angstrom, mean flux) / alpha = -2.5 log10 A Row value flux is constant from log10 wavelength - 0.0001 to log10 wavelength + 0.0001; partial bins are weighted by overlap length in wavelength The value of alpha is 0.13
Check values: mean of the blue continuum 6.2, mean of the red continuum 6.61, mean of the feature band 5.65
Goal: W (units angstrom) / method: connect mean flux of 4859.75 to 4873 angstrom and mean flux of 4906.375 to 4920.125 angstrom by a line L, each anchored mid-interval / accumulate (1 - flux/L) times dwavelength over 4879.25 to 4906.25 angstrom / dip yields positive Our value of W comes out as -0.7 angstrom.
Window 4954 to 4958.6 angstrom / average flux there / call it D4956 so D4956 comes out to 6.71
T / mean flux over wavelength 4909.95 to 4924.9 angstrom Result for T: 5.46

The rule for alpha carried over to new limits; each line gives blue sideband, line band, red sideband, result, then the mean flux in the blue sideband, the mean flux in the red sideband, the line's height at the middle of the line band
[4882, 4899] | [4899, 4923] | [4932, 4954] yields 0.07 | 5.83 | 6.67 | 6.16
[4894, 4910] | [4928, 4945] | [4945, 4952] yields -0.01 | 6.12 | 6.81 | 6.63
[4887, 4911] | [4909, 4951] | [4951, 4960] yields 0.01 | 5.94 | 6.53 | 6.26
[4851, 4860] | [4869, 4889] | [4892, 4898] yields 0.02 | 5.96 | 5.68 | 5.79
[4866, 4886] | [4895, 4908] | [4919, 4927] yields -0.09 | 5.84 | 5.55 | 5.68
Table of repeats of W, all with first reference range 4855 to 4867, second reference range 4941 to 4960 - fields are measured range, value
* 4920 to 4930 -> 0.3 angstrom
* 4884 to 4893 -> -0.1 angstrom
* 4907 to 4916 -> 0.0 angstrom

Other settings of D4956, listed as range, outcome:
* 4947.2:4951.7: 6.87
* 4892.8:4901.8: 5.84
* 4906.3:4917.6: 5.97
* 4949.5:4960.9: 6.45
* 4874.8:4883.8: 5.91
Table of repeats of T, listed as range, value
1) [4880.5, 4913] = 5.91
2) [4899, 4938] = 6.13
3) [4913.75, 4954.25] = 6.37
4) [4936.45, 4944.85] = 6.25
